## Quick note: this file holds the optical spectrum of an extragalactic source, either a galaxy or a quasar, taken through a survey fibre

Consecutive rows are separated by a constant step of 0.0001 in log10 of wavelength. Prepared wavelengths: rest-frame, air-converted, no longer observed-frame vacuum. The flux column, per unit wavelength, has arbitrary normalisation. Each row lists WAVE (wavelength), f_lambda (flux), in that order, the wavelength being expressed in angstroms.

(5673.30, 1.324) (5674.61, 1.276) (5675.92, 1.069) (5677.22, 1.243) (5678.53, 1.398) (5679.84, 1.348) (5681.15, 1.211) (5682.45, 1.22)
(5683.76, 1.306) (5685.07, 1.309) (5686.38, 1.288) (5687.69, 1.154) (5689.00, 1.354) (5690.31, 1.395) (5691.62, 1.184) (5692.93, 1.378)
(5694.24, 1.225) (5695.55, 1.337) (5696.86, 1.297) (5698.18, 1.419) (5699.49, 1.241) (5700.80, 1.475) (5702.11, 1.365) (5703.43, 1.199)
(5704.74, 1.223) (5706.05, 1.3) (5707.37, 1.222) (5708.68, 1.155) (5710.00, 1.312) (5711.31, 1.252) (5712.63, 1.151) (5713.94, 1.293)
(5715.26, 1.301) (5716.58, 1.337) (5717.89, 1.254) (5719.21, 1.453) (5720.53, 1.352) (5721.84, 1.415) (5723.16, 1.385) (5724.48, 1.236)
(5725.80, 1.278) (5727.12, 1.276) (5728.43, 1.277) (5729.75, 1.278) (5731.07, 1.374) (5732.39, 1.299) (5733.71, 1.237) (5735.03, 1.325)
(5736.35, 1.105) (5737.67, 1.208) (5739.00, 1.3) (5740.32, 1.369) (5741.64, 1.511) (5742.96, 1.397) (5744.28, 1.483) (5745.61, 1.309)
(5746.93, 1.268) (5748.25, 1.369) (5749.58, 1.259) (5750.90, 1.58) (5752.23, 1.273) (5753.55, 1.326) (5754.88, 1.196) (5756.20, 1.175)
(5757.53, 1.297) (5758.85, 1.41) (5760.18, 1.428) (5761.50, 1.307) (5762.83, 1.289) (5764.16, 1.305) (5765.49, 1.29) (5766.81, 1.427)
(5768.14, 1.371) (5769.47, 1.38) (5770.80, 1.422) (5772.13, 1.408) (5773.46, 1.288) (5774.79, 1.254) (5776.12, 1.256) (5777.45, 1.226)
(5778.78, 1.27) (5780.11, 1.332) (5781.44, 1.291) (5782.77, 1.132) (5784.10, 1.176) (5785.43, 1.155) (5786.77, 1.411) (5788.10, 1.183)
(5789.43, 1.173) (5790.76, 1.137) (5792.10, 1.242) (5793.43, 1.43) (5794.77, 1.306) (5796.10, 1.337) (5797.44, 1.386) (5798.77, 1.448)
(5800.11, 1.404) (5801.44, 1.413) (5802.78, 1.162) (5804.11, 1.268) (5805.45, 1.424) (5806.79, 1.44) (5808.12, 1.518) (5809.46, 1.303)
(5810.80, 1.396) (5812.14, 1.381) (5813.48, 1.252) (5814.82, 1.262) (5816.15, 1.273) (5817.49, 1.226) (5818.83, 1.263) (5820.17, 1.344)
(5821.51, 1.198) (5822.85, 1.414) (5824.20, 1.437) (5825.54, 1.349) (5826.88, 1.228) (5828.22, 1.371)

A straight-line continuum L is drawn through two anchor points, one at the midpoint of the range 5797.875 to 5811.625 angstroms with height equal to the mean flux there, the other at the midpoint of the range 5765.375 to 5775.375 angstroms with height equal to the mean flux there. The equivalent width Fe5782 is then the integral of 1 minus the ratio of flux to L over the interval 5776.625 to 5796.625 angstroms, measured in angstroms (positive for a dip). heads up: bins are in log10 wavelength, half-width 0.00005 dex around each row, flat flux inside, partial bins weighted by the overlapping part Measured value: 1.7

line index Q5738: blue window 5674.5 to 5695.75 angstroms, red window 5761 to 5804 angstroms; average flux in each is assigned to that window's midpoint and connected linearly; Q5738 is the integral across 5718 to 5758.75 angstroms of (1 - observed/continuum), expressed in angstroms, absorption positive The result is -1.0 angstroms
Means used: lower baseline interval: 1.28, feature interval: 1.32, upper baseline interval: 1.3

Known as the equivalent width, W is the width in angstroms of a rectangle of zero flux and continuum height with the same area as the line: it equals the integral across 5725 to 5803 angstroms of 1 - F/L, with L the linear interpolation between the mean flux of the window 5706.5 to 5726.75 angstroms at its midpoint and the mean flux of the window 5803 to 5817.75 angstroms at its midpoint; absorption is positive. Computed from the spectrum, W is 0.4 angstroms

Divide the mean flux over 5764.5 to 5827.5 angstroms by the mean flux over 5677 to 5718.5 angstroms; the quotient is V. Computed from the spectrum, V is 1.02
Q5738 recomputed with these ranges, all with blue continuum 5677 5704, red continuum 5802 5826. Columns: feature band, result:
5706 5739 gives 0.67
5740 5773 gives -0.92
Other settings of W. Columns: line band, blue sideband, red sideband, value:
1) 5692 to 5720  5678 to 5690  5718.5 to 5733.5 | 0.3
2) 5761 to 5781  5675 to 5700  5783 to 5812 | -0.2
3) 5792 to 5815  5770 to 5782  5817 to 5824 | -1.0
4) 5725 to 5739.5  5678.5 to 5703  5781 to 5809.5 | 0.4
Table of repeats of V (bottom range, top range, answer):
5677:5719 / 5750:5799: 1.01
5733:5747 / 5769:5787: 0.97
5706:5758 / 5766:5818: 1.01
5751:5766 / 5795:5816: 1.04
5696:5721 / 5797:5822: 1.03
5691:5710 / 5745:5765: 1.02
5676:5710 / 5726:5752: 1.03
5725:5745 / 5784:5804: 0.98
